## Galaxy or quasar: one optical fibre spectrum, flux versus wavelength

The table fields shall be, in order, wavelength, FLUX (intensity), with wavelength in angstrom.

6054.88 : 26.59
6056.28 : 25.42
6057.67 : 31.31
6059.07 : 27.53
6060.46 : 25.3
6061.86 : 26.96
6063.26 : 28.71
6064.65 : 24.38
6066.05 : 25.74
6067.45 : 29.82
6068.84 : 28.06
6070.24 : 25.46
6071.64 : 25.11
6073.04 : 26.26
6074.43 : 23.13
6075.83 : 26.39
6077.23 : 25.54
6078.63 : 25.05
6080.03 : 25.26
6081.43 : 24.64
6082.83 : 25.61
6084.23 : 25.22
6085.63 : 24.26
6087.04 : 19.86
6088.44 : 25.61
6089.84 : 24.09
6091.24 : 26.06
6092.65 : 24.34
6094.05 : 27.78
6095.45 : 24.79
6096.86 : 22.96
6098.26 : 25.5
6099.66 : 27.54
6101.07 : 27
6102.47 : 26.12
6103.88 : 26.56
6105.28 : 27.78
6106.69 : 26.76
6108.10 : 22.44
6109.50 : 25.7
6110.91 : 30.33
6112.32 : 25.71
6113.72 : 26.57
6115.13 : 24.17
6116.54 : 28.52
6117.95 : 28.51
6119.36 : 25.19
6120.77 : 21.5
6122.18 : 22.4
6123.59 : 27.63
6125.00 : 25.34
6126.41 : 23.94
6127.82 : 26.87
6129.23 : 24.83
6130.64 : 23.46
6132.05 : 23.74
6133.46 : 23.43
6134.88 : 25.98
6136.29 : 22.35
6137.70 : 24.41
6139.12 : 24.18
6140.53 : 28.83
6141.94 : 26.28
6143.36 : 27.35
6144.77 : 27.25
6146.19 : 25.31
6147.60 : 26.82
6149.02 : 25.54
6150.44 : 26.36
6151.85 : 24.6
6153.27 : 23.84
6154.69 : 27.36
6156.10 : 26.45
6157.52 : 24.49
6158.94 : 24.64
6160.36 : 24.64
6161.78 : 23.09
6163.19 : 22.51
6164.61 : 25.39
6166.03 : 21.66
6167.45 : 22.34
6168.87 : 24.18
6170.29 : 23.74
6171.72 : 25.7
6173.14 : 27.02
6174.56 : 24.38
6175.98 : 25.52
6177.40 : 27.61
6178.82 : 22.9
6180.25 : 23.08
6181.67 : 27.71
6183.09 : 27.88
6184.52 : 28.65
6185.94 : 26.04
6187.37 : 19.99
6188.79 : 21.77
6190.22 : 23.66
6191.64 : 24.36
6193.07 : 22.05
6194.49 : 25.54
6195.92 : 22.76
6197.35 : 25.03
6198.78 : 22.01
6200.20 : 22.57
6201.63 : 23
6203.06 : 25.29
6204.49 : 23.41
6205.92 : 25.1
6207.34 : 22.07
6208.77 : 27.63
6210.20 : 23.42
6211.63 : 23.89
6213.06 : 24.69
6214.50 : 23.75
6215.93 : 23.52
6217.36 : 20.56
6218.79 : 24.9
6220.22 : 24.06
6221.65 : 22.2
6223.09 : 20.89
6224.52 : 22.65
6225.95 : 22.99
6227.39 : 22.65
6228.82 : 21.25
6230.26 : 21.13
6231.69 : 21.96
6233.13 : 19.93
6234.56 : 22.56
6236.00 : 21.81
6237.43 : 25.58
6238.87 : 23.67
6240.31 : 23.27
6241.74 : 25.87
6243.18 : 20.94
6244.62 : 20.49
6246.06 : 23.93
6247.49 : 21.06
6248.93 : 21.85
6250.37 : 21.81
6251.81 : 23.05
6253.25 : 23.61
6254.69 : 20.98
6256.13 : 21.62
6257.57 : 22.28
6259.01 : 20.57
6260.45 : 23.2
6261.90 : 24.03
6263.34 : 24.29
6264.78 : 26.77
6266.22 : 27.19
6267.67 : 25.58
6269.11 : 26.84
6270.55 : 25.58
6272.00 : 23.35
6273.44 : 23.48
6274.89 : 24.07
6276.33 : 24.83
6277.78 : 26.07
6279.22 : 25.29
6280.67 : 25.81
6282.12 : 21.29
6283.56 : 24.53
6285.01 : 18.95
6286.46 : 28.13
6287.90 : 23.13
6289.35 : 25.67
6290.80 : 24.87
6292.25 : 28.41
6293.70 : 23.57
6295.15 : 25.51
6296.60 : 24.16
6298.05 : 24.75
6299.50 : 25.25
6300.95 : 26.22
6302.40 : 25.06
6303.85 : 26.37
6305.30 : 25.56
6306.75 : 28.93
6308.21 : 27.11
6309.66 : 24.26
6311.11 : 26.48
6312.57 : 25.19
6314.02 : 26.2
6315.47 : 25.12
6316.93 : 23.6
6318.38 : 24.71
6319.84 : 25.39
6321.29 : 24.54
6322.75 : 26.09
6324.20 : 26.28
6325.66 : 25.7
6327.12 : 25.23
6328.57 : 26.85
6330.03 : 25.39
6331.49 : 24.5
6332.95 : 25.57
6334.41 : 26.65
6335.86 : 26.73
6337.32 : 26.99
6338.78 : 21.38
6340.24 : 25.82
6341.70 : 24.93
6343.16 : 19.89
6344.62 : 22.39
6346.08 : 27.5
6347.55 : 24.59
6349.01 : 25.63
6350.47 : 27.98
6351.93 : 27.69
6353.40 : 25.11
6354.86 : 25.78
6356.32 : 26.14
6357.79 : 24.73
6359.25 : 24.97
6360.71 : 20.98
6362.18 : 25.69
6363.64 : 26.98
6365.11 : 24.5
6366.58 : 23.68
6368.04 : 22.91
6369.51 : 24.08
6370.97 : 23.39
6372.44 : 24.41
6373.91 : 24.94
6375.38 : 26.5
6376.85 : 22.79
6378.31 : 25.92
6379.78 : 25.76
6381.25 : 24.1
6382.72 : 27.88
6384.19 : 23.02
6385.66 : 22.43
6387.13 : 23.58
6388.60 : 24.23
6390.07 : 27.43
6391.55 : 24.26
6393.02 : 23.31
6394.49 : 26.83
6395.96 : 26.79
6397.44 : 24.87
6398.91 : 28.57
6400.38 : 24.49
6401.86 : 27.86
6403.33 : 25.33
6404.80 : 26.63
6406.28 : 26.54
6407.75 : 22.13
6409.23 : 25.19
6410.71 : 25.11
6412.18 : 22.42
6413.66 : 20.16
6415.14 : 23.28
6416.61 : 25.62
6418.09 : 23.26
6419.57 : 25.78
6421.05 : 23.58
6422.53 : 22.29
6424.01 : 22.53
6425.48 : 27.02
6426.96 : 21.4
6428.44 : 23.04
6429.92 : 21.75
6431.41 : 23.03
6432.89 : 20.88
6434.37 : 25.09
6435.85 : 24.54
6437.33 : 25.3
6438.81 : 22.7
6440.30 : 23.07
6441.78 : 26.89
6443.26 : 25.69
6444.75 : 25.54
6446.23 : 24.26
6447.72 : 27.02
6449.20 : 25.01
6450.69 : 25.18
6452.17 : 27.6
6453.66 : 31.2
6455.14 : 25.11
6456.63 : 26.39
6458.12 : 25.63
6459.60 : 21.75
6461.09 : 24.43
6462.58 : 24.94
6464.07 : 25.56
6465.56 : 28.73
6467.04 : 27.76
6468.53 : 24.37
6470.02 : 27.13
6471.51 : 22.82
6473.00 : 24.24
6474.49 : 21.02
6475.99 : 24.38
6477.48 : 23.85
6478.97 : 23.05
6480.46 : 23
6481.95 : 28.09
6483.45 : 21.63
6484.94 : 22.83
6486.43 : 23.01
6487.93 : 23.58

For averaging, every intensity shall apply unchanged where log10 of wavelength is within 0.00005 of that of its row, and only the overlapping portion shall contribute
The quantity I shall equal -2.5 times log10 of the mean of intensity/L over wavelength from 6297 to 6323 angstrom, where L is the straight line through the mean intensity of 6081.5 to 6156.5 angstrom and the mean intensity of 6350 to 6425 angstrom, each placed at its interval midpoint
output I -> -0.03 mag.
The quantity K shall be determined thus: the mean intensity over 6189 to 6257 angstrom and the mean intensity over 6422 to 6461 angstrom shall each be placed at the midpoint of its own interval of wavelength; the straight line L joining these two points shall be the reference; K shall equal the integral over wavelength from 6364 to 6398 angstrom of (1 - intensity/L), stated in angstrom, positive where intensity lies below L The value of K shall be -0.74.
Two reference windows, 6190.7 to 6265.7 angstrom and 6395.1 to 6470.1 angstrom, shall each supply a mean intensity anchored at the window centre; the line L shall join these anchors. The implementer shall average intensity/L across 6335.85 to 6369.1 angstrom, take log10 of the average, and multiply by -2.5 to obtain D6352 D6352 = -0.03 mag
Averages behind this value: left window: 23.1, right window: 24.9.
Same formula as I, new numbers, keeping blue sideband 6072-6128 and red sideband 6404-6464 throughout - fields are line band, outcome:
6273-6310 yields -0.007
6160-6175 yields 0.054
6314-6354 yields -0.022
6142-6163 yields -0.008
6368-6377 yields 0.016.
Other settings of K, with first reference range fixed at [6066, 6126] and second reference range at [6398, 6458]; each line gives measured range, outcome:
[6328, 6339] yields -0.31 angstrom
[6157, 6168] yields 0.80 angstrom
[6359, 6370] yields 0.31 angstrom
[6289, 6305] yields -0.23 angstrom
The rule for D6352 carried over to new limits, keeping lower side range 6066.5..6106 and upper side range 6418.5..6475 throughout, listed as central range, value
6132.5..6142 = 0.02 mag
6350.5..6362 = -0.01 mag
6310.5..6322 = 0.00 mag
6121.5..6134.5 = 0.03 mag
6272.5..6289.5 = 0.04 mag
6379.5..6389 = 0.02 mag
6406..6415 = 0.06 mag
